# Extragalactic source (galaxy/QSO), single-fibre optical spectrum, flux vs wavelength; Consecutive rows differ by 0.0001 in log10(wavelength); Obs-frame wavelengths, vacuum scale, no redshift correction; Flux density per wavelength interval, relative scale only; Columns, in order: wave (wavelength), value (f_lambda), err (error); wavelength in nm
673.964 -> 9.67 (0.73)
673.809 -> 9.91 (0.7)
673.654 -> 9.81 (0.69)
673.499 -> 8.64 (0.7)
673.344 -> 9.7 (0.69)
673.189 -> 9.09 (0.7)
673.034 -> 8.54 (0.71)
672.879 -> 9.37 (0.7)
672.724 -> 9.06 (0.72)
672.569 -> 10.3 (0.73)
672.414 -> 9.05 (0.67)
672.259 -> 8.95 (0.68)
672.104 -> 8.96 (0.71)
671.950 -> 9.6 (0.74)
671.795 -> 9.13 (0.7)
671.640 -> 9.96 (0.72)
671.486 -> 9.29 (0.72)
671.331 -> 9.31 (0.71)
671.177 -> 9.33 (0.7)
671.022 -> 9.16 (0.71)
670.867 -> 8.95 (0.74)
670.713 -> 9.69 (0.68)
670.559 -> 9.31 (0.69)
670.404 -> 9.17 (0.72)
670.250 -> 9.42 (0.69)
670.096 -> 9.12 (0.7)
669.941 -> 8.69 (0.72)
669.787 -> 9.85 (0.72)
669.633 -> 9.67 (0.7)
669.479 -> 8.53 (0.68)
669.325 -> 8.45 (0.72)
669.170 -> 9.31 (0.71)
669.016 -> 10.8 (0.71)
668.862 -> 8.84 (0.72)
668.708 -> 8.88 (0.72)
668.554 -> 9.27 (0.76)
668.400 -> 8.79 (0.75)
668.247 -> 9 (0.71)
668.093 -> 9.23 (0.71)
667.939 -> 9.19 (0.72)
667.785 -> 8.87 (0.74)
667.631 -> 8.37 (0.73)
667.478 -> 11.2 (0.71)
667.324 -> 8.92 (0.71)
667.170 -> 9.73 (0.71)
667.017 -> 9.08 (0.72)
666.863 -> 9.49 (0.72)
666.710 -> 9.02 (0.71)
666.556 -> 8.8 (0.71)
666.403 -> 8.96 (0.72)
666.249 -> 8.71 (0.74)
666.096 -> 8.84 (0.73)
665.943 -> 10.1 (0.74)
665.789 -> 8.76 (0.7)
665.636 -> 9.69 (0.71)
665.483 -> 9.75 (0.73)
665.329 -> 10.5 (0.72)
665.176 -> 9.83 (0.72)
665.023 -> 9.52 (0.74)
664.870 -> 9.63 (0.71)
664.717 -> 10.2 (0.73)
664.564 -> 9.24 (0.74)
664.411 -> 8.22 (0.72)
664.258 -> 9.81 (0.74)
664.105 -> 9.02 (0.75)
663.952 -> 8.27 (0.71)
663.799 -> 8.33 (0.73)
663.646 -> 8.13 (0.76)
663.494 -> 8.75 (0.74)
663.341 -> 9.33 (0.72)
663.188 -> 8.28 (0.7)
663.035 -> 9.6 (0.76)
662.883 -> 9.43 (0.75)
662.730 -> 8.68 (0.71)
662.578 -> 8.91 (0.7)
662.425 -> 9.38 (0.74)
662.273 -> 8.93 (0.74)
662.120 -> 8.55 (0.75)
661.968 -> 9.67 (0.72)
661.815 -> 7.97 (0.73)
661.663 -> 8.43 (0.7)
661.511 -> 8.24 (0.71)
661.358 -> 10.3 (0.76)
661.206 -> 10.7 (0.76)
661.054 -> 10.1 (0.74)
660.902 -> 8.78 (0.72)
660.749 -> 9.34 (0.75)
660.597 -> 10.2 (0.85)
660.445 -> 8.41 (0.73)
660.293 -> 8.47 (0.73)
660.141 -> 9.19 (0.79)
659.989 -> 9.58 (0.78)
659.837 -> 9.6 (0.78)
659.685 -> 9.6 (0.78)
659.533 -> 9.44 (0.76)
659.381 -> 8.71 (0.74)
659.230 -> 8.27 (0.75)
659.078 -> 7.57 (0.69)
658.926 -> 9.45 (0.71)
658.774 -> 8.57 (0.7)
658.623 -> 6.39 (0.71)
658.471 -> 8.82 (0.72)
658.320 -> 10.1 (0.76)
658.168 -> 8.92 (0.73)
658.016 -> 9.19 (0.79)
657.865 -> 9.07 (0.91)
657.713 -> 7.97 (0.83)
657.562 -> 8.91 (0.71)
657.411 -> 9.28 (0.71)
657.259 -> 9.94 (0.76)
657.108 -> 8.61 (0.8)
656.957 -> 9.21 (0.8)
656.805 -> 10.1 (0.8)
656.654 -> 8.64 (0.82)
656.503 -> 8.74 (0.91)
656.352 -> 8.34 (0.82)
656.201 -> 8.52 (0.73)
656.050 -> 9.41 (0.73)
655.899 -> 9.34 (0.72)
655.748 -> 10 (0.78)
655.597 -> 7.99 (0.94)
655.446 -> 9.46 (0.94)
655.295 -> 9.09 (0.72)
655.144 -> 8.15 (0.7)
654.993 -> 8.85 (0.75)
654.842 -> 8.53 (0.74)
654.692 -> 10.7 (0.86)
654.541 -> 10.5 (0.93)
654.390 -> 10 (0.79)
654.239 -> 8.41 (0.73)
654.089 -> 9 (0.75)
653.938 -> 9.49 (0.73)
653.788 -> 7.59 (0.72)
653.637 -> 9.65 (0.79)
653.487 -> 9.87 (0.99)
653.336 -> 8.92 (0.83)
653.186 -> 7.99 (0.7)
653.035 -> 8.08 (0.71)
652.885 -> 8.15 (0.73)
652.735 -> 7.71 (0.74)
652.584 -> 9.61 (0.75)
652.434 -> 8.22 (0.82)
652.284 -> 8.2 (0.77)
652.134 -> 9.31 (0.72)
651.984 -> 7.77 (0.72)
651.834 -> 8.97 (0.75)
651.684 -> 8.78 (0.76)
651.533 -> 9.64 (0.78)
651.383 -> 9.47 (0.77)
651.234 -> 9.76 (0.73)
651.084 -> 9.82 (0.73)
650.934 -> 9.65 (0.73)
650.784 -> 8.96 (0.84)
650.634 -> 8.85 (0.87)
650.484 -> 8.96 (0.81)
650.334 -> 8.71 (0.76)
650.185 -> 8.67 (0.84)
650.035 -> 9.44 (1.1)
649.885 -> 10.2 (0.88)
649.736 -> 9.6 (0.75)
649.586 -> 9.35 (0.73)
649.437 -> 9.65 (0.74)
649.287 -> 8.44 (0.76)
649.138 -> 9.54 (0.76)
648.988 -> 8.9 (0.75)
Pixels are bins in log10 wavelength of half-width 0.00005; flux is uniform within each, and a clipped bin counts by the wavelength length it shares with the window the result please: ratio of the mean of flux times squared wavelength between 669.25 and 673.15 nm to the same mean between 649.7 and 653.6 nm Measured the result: 1.09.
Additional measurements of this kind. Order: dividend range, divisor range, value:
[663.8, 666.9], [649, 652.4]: 1.06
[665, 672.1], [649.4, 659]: 1.08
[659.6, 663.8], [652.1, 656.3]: 1.04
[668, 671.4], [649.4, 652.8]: 1.07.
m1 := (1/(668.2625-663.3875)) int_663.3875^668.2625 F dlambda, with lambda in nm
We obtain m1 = 9.23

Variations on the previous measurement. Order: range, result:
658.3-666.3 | 9.1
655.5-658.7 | 8.93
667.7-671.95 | 9.23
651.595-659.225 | 8.88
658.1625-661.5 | 9.1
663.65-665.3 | 9.2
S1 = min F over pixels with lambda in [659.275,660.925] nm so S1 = 8.41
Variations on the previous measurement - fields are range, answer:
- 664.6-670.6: 8.37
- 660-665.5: 7.97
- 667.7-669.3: 8.79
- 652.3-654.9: 7.59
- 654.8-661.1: 6.39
